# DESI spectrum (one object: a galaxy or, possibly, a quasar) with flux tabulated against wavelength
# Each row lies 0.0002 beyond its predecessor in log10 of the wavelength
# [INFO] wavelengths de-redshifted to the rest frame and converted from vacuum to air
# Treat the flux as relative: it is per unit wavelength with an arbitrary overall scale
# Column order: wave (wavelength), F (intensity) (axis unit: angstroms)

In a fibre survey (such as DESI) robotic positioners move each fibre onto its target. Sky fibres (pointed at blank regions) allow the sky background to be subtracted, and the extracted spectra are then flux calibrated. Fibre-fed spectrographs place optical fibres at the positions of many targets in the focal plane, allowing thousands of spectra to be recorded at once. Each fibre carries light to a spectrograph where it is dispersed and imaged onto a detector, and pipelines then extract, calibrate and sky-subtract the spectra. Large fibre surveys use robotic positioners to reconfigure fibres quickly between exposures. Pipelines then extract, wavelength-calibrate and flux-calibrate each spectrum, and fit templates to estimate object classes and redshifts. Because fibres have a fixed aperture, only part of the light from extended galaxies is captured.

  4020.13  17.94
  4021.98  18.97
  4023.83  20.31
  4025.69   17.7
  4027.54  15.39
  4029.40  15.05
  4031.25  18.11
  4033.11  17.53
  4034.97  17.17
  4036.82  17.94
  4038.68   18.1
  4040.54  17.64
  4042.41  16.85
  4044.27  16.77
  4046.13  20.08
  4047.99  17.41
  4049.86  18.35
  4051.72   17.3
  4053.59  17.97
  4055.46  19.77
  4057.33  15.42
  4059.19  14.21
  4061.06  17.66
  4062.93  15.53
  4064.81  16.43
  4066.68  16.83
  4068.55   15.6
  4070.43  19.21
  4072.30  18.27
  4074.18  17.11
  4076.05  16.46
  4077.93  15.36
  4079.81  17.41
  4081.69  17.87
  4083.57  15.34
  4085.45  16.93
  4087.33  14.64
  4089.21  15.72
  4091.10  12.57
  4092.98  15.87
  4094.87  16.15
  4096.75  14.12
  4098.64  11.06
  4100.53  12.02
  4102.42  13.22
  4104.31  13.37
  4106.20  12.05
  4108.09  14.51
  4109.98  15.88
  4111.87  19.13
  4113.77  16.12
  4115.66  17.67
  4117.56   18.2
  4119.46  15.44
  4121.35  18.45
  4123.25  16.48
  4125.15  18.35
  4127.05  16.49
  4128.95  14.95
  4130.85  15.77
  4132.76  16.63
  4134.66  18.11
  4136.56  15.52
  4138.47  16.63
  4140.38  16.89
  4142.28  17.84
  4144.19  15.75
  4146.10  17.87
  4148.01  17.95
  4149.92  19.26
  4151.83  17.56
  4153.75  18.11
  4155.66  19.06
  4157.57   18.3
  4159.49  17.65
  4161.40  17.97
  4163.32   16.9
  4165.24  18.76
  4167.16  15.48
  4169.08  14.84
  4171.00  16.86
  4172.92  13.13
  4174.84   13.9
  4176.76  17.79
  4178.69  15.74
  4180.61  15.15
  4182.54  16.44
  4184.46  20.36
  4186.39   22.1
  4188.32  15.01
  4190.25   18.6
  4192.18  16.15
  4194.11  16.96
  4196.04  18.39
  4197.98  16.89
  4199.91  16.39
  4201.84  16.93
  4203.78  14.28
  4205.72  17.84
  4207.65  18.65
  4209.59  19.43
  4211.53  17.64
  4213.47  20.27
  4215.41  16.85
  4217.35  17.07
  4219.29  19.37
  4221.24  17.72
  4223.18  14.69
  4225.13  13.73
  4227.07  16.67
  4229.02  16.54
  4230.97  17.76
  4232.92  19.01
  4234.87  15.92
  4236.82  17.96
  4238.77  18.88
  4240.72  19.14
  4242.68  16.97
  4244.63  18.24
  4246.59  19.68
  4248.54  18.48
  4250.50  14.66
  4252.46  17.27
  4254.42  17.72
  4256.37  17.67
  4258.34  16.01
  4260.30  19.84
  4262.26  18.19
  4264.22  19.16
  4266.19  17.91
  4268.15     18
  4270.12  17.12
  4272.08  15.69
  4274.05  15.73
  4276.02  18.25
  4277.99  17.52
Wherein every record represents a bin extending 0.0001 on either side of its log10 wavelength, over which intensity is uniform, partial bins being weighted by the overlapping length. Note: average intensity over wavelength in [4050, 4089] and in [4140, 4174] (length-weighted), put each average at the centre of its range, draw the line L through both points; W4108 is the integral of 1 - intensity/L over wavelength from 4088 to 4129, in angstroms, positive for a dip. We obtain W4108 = 3.91 angstroms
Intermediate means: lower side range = 16.8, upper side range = 17.2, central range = 15.4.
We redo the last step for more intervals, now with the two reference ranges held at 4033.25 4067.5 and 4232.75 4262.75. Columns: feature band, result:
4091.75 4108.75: 3.8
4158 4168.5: 0.2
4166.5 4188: 1.4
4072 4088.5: 0.8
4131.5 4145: 0.6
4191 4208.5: 0.7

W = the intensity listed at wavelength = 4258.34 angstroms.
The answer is 16.01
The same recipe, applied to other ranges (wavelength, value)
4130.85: 15.77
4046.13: 20.08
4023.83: 20.31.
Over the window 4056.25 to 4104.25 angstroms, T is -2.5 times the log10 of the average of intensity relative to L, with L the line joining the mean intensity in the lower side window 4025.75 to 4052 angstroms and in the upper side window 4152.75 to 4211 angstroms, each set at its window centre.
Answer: 0.115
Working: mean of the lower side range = 17.4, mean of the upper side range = 17.1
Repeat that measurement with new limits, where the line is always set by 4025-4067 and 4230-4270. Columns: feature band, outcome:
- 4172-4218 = 0.034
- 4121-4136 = 0.042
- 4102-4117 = 0.134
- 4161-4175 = 0.103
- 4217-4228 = 0.082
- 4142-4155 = -0.014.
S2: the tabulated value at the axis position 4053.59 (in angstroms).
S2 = 17.97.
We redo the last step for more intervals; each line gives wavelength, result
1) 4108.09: 14.51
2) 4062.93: 15.53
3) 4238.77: 18.88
